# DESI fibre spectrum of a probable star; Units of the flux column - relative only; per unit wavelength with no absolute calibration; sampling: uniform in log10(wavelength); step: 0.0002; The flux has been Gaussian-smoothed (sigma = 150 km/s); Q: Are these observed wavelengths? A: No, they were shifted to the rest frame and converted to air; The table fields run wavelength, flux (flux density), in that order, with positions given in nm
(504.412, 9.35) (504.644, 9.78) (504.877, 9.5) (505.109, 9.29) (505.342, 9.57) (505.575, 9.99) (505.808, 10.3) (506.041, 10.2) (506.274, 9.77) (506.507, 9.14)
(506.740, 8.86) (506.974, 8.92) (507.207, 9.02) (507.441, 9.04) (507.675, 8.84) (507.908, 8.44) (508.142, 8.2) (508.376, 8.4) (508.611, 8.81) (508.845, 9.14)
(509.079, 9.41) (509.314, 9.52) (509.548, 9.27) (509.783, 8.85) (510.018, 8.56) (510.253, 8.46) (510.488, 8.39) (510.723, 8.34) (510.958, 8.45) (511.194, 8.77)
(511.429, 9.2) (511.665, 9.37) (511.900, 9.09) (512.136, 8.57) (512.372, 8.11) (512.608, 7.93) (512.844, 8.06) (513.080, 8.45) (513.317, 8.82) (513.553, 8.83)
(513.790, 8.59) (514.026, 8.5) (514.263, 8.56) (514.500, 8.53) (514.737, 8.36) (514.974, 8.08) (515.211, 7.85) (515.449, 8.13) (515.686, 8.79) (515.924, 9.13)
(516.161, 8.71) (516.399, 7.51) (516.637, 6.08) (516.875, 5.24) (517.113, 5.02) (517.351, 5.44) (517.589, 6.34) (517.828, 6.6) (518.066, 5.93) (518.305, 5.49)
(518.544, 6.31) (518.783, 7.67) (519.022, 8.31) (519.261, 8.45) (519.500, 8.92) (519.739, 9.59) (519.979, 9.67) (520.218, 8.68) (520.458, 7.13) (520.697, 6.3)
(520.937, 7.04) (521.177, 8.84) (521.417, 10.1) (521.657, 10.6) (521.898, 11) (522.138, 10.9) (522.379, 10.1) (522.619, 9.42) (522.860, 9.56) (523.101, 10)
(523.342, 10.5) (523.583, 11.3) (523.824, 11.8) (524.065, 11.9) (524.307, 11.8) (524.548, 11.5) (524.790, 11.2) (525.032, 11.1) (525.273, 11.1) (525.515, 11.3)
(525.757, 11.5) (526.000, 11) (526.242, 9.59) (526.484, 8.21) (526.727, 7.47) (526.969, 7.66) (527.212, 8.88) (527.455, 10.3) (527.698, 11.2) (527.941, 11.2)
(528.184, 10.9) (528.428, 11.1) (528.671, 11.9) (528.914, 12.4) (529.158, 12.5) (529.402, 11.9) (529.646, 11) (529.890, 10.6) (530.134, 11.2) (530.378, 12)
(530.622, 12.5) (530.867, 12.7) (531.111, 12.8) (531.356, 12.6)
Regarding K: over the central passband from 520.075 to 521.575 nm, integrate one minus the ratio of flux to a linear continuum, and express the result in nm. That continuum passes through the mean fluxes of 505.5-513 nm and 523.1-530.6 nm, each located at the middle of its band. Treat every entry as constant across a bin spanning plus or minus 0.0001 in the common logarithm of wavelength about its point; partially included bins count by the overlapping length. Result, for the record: 0.309 nm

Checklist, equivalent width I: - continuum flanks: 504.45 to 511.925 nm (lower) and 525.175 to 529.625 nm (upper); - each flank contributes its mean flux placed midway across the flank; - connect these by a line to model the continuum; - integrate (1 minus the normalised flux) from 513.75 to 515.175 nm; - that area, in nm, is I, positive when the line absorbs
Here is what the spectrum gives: 0.18 nm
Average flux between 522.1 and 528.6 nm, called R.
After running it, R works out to 10.5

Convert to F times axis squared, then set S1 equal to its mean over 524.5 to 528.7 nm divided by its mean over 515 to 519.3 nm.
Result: 1.5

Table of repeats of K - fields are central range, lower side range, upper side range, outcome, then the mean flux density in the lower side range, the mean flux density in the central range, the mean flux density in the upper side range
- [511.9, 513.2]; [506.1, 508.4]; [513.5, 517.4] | -0.02 nm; 8.92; 8.3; 7.75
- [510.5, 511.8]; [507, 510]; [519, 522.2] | 0.02 nm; 8.9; 8.8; 8.95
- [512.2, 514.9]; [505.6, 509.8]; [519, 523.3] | 0.22 nm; 9.14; 8.43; 9.19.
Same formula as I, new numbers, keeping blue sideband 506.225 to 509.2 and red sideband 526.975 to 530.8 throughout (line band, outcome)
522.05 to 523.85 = 0.03 nm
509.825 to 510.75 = 0.07 nm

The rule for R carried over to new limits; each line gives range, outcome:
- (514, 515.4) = 8.29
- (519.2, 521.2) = 8.26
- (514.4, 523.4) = 8.15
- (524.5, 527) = 10.2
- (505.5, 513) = 8.91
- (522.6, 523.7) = 10.2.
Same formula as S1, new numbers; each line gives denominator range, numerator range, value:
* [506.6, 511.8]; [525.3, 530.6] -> 1.30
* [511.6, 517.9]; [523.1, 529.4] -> 1.43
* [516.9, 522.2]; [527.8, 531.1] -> 1.55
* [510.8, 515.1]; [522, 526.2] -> 1.33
